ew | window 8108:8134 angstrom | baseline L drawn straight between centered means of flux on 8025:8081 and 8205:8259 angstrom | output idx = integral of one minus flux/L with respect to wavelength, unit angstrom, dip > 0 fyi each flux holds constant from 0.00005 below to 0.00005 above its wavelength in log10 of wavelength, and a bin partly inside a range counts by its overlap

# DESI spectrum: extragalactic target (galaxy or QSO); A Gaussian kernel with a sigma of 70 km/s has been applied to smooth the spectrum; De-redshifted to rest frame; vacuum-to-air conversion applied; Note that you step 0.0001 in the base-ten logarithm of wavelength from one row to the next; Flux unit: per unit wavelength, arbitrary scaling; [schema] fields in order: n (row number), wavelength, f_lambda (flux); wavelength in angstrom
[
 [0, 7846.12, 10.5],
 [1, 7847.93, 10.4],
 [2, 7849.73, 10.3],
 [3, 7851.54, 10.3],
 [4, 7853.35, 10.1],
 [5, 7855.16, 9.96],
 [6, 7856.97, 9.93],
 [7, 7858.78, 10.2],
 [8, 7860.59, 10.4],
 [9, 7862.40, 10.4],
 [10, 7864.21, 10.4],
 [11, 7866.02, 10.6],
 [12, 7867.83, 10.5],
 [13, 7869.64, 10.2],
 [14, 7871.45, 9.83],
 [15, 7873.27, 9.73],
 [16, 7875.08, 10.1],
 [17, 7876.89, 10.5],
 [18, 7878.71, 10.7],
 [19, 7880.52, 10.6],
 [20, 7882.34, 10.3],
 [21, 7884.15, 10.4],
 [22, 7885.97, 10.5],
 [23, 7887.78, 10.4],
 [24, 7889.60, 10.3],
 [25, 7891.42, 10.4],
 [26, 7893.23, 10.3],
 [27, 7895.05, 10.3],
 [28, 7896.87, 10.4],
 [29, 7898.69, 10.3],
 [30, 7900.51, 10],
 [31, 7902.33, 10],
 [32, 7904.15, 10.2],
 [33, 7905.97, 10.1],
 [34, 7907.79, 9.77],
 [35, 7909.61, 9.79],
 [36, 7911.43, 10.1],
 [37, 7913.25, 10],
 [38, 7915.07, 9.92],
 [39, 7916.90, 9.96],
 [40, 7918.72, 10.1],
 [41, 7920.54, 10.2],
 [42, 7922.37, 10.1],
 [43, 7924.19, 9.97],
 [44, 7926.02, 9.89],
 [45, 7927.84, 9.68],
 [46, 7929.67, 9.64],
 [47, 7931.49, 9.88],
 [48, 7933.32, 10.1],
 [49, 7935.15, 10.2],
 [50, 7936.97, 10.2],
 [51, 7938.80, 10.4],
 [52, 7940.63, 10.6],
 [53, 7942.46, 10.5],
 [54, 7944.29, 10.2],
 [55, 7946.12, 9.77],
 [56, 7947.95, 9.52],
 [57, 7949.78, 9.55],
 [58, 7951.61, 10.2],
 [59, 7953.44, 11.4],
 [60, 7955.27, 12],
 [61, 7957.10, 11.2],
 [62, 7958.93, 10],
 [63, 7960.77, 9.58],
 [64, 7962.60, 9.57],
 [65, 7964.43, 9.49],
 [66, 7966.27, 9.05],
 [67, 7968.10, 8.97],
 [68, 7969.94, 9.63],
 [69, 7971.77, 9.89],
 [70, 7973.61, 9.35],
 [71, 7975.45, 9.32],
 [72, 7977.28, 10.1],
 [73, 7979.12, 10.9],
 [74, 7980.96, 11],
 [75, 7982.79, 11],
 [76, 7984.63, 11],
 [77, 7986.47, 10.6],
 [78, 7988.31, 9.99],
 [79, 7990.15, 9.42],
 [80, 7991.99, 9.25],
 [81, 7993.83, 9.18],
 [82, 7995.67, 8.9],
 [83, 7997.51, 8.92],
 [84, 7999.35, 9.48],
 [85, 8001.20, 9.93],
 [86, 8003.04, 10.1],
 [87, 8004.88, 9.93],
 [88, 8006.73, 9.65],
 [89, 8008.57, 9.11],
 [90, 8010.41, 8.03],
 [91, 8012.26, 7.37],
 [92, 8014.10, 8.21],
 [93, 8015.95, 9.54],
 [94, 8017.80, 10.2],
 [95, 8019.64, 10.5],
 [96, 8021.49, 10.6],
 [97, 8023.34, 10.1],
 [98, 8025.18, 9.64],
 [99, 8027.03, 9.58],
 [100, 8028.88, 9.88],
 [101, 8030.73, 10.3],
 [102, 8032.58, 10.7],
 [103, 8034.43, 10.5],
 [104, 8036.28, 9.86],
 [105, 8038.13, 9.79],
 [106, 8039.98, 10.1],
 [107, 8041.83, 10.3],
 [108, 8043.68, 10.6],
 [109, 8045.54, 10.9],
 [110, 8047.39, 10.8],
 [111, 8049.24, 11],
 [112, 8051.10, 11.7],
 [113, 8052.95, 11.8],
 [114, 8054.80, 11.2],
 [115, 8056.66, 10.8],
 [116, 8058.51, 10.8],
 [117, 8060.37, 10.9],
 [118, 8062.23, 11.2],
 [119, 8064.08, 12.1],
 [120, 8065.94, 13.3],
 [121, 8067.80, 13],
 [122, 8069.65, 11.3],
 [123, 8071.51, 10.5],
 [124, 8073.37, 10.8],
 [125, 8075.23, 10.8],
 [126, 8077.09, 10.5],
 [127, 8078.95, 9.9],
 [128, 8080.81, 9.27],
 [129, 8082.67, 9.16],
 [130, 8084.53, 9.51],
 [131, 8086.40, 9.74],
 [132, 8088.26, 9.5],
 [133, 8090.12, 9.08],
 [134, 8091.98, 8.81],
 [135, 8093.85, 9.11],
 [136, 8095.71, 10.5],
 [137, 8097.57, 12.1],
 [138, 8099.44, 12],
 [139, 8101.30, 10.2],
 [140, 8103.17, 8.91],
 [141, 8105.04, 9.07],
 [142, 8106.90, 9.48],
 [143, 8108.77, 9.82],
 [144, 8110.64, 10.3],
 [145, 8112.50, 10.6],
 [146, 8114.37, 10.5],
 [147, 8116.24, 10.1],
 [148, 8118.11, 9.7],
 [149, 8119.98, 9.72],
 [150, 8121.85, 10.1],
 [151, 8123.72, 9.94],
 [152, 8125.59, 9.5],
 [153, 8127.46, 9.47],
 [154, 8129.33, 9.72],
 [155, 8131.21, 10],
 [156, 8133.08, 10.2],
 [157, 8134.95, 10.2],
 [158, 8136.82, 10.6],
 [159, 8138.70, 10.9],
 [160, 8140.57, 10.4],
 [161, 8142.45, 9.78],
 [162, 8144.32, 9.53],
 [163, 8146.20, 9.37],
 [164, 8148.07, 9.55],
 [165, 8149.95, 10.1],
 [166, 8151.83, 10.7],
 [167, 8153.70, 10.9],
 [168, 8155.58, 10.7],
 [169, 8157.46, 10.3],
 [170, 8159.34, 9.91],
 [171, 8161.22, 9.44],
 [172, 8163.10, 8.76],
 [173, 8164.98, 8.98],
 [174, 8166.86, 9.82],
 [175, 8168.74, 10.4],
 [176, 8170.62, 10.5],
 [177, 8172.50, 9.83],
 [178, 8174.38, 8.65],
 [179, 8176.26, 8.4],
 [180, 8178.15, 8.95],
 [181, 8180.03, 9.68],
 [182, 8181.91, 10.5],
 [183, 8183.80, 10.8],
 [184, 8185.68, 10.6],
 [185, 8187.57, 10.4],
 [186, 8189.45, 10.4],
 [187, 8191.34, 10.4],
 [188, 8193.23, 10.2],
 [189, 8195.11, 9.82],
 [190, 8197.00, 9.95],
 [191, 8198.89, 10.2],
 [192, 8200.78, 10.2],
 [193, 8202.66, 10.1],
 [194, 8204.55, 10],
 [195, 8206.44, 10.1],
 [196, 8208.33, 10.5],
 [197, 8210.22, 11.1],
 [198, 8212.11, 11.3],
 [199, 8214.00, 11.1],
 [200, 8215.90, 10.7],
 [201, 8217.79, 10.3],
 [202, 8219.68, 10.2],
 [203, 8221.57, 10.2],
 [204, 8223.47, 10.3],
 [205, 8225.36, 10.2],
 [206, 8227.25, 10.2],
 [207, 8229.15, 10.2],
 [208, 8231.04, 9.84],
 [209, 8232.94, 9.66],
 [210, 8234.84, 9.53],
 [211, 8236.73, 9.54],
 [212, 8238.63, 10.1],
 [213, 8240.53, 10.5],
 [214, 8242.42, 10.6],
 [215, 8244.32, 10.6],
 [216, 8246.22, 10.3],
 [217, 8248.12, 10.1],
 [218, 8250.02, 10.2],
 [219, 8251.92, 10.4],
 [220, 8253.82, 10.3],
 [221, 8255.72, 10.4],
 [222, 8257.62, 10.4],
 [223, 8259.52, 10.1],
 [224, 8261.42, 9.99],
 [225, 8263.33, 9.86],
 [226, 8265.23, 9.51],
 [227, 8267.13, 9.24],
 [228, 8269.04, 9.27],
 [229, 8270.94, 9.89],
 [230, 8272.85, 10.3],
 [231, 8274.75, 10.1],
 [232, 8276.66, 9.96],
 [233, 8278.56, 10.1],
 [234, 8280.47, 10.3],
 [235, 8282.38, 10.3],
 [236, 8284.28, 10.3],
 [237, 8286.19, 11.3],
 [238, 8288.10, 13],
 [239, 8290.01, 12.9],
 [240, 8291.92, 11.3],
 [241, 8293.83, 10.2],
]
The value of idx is 1.57 angstrom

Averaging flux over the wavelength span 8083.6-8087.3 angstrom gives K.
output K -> 9.6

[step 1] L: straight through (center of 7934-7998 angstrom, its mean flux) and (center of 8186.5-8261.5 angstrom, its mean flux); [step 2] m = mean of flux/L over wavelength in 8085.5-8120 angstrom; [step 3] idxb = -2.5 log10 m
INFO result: 0.02 mag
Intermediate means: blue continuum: 10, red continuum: 10.3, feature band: 9.97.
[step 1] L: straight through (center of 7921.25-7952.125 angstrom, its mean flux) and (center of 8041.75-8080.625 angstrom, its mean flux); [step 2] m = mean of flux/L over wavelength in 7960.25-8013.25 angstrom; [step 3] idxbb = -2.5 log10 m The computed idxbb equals 0.09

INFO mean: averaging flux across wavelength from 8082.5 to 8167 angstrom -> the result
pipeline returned 9.94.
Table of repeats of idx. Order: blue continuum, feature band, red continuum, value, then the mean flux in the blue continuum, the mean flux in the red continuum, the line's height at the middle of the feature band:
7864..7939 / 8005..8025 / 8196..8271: 1.6 angstrom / 10.2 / 10.2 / 10.2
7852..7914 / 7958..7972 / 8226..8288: 1.0 angstrom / 10.2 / 10.1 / 10.2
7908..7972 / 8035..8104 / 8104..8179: -4.6 angstrom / 10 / 9.87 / 9.93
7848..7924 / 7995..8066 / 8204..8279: 0.1 angstrom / 10.2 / 10.2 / 10.2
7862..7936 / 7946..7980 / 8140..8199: 0.4 angstrom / 10.2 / 9.93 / 10.1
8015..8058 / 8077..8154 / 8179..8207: 2.9 angstrom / 10.5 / 10.2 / 10.3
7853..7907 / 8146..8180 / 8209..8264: 1.8 angstrom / 10.3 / 10.3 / 10.3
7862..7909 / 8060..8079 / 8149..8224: -2.2 angstrom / 10.3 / 10.1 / 10.2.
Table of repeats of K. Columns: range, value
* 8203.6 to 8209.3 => 10.2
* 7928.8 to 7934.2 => 9.88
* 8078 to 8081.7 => 9.59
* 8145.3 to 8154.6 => 10.1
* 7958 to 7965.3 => 9.67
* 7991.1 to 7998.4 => 9.07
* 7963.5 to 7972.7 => 9.4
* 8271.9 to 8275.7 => 10.2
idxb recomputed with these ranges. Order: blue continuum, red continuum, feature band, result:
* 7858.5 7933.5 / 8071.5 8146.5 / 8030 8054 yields -0.06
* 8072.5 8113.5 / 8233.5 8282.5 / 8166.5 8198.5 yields 0.01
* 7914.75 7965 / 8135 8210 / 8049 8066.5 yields -0.14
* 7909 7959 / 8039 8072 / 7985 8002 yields 0.12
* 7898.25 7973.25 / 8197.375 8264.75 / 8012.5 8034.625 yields 0.02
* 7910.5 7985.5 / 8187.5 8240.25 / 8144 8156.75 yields 0.01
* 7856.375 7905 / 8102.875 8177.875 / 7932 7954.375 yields 0.00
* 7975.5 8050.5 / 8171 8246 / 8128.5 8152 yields 0.00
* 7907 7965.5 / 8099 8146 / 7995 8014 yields 0.11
